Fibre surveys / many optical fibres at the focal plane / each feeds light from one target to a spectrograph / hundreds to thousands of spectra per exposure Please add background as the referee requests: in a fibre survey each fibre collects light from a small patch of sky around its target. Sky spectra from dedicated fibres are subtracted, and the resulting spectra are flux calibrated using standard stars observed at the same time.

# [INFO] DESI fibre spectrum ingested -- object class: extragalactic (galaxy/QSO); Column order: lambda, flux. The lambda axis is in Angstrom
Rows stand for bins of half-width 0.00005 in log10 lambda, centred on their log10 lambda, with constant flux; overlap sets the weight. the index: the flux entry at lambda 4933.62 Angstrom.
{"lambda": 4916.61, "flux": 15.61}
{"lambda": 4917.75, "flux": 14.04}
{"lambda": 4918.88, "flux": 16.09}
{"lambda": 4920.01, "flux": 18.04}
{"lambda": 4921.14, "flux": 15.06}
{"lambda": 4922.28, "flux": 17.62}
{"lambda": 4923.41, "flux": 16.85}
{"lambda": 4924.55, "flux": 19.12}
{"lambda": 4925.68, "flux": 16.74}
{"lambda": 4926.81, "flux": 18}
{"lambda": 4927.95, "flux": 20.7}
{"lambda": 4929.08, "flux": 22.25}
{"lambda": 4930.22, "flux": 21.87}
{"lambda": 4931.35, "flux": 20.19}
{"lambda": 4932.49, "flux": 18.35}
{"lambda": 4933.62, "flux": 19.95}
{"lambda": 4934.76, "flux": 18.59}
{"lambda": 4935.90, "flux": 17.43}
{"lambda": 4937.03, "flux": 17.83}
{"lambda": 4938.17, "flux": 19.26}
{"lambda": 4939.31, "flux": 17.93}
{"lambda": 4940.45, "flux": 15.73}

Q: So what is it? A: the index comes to 19.95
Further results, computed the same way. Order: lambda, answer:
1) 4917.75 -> 14.04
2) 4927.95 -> 20.7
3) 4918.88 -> 16.09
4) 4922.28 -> 17.62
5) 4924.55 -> 19.12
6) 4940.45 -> 15.73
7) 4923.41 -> 16.85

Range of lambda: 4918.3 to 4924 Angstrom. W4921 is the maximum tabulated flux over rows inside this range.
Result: 18.04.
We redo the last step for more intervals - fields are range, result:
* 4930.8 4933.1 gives 20.19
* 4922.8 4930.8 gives 22.25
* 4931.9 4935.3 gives 19.95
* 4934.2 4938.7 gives 19.26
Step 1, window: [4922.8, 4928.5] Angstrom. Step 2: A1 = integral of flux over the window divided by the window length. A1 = 18.3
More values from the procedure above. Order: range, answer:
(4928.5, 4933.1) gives 20.7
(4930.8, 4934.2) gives 19.5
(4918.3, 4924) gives 16.7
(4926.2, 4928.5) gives 19.3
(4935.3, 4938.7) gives 18.2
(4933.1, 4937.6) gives 18.4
